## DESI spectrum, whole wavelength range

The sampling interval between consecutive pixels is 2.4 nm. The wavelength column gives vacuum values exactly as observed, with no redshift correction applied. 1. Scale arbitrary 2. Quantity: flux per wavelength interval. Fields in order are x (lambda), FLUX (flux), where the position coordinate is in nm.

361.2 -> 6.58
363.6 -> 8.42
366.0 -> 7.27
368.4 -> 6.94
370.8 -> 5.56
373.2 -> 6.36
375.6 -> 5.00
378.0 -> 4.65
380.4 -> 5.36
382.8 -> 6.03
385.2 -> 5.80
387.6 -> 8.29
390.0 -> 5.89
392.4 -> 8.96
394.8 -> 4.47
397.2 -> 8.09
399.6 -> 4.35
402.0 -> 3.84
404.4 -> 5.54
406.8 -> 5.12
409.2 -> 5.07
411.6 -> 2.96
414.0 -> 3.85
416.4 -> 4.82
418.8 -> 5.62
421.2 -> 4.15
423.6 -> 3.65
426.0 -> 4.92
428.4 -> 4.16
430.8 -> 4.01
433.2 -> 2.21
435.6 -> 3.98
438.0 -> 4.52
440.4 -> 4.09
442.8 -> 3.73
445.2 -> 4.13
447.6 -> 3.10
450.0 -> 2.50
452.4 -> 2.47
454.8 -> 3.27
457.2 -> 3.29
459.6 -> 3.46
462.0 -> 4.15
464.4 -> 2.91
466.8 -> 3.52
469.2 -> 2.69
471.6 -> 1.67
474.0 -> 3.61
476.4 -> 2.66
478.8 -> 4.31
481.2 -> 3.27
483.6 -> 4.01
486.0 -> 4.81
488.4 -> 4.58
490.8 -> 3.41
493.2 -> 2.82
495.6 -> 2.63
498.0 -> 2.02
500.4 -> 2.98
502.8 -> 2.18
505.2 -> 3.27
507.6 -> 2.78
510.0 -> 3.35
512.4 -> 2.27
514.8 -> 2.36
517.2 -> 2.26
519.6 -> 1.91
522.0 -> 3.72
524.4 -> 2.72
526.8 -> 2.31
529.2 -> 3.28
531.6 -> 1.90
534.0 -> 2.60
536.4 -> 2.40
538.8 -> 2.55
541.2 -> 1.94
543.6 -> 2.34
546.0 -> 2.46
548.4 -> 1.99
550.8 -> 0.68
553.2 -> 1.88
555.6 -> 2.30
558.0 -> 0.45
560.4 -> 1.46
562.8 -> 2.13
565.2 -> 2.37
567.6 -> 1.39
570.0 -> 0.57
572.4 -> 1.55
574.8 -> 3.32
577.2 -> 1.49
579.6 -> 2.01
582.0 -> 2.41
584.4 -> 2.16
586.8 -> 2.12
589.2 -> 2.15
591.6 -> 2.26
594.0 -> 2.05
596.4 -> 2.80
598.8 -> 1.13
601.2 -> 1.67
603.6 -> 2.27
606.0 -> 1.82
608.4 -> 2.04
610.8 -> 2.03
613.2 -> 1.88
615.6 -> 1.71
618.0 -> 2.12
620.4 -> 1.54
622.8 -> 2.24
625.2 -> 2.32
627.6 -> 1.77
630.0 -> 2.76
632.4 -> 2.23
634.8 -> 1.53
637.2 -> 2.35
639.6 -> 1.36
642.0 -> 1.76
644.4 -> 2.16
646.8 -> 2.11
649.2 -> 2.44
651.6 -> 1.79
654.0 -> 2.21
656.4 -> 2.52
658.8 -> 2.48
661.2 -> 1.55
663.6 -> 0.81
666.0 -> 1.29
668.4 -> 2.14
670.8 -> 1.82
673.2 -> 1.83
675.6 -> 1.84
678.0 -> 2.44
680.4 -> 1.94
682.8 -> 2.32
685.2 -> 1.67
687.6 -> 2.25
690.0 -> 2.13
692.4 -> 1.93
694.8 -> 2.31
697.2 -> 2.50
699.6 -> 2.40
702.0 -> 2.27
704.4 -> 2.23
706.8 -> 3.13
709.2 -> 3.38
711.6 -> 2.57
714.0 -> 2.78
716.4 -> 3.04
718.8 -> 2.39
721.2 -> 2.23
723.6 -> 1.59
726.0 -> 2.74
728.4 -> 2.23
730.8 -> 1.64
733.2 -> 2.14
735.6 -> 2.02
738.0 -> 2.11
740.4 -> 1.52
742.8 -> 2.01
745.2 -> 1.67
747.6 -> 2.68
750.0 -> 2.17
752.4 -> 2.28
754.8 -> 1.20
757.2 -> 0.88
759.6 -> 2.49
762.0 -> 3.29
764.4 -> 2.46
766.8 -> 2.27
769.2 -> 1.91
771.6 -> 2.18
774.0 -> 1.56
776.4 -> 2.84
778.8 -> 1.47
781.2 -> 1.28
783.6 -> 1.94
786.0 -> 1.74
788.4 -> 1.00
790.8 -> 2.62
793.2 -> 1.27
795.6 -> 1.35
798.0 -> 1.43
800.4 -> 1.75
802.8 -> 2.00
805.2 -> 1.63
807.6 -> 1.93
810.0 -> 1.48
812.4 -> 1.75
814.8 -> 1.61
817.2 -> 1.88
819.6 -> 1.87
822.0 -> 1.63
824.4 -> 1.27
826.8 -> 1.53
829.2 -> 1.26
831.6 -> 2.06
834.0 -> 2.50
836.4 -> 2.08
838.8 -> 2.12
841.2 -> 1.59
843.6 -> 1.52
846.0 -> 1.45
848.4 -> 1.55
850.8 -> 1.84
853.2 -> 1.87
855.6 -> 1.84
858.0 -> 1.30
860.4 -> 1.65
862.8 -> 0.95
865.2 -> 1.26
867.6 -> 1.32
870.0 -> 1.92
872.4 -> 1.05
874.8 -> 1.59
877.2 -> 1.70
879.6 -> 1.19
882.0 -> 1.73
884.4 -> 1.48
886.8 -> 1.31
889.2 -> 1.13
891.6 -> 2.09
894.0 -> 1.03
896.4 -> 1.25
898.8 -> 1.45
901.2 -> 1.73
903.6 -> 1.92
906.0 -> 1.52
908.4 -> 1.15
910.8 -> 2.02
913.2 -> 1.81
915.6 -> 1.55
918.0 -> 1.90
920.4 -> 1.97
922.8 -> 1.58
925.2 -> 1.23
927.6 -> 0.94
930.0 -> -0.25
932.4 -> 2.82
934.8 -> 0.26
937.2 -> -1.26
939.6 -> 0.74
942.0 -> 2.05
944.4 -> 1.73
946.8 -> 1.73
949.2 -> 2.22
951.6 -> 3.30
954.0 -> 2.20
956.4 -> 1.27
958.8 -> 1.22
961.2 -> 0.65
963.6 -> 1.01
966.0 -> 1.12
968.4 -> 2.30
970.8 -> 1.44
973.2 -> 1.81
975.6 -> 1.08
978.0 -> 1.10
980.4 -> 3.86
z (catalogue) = 1.538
